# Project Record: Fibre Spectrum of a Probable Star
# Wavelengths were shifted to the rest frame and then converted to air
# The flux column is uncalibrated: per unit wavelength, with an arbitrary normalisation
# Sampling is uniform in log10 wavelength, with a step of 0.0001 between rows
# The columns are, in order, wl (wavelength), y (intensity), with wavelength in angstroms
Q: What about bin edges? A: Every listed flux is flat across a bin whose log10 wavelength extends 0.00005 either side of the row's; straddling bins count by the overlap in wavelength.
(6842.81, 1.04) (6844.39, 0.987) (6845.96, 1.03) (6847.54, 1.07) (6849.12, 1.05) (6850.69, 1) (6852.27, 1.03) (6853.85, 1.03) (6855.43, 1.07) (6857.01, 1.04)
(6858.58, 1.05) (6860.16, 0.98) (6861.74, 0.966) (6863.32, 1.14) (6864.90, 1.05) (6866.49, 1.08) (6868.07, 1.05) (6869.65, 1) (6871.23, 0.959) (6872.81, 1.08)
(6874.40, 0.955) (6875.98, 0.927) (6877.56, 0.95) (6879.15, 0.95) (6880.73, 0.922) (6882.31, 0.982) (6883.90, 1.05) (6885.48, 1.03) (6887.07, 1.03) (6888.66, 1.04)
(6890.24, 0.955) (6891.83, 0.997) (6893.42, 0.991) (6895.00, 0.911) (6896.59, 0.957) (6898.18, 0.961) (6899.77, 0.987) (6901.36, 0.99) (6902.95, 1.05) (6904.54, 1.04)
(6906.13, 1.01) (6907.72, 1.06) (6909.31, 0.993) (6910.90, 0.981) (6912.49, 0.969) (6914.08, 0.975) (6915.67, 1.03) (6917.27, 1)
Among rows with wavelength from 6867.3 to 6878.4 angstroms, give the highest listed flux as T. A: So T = 1.08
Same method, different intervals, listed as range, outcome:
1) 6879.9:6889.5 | 1.05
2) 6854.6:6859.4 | 1.07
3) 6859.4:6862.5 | 0.98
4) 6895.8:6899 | 0.961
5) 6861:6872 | 1.14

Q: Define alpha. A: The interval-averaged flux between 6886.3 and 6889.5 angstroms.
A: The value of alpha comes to 1.03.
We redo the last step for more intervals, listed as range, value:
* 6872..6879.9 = 0.972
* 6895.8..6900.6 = 0.968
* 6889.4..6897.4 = 0.963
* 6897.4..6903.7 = 0.996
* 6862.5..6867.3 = 1.09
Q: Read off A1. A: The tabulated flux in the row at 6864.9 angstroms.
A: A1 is 1.05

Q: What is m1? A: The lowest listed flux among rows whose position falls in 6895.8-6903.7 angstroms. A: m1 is 0.957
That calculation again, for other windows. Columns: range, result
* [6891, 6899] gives 0.911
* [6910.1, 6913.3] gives 0.969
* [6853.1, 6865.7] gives 0.966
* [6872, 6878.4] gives 0.927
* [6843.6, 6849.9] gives 0.987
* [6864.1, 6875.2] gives 0.955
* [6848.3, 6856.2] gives 1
